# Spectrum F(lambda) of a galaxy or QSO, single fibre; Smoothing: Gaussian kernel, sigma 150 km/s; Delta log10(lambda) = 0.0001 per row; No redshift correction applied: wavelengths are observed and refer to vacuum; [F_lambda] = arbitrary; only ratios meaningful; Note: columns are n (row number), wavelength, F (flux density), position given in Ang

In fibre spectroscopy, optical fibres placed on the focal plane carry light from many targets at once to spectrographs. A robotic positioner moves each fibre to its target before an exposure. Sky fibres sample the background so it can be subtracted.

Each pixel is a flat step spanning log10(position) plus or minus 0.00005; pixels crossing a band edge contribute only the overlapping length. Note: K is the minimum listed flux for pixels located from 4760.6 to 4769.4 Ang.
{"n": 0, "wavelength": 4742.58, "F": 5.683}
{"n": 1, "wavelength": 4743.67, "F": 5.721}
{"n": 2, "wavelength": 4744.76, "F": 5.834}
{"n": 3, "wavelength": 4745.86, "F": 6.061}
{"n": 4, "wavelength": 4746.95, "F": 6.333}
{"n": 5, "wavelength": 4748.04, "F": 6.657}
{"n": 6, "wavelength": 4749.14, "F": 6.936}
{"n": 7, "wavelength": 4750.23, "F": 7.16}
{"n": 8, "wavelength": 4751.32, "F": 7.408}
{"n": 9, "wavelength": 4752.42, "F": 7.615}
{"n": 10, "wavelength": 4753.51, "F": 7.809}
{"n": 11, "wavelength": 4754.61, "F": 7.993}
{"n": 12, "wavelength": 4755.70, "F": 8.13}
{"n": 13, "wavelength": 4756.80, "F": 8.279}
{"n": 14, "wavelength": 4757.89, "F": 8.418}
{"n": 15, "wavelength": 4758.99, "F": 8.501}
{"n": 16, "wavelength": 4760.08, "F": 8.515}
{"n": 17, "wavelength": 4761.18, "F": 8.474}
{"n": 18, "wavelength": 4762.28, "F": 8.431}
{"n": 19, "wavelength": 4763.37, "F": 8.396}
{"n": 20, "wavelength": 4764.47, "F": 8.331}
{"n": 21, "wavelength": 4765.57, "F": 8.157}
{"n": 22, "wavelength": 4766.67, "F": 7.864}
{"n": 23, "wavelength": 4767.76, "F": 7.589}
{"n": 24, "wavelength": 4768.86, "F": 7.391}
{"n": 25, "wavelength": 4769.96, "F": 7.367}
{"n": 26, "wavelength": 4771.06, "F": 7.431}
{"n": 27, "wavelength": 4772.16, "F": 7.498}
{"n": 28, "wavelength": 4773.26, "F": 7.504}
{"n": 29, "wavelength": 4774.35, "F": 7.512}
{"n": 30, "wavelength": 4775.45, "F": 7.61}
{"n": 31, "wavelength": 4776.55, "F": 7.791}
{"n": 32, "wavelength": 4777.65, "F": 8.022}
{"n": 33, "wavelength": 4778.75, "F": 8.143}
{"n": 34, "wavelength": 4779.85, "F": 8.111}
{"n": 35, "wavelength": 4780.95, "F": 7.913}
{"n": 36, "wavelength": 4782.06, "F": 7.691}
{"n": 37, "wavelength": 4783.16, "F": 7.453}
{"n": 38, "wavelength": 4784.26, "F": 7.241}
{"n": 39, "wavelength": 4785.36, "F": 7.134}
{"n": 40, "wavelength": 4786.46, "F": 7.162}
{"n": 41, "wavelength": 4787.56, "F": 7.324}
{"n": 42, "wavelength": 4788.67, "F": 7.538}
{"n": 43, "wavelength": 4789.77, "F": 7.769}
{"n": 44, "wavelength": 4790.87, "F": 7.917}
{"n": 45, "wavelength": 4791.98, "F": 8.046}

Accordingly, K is 7.391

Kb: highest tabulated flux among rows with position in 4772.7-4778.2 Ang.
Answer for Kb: 8.022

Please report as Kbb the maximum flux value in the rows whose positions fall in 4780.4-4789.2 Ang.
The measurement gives 7.913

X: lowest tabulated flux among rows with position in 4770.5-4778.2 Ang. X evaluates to 7.431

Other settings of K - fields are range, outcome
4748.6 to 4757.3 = 6.936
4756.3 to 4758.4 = 8.279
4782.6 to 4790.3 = 7.134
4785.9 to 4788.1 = 7.162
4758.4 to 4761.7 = 8.474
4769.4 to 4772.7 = 7.367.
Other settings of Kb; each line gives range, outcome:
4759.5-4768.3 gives 8.515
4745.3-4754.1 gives 7.809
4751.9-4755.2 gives 7.993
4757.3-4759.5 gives 8.501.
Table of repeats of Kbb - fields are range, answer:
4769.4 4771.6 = 7.431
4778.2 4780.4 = 8.143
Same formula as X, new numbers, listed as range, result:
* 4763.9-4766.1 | 8.157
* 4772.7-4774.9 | 7.504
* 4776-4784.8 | 7.241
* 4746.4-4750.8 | 6.333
